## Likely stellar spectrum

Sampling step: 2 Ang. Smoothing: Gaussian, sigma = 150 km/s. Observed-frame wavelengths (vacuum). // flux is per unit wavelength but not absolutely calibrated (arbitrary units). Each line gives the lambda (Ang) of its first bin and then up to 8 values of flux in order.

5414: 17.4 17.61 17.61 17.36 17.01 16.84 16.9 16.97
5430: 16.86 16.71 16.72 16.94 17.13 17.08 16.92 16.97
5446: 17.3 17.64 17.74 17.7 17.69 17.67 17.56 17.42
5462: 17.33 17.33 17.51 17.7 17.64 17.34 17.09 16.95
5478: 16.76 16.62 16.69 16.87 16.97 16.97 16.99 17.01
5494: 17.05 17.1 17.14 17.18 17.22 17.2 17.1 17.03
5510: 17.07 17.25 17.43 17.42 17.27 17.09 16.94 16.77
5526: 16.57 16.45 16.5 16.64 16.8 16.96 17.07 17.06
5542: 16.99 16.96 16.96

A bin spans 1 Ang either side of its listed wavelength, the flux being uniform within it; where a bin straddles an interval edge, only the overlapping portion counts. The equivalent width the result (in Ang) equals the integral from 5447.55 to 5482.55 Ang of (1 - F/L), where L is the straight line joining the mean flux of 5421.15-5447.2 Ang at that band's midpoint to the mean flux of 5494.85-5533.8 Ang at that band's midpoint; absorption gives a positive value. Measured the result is -0.78 Ang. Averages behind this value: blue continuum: 17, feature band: 17.4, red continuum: 17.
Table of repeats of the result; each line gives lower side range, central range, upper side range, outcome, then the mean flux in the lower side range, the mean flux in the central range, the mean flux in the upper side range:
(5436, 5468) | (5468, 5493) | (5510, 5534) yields 0.3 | 17.4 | 17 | 16.9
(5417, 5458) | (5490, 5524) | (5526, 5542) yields -0.5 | 17.2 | 17.1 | 16.8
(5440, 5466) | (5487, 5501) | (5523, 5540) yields 0.0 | 17.4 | 17.1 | 16.7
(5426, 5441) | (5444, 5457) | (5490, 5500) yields -0.5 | 16.9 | 17.6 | 17.1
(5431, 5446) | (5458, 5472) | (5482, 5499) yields -0.4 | 16.9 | 17.5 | 17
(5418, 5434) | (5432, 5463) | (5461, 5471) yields -0.1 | 17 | 17.3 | 17.5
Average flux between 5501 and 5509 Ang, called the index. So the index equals 17.1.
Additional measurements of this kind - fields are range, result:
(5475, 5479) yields 16.9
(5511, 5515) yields 17.3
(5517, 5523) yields 17.1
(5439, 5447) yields 17.1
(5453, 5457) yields 17.7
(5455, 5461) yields 17.6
